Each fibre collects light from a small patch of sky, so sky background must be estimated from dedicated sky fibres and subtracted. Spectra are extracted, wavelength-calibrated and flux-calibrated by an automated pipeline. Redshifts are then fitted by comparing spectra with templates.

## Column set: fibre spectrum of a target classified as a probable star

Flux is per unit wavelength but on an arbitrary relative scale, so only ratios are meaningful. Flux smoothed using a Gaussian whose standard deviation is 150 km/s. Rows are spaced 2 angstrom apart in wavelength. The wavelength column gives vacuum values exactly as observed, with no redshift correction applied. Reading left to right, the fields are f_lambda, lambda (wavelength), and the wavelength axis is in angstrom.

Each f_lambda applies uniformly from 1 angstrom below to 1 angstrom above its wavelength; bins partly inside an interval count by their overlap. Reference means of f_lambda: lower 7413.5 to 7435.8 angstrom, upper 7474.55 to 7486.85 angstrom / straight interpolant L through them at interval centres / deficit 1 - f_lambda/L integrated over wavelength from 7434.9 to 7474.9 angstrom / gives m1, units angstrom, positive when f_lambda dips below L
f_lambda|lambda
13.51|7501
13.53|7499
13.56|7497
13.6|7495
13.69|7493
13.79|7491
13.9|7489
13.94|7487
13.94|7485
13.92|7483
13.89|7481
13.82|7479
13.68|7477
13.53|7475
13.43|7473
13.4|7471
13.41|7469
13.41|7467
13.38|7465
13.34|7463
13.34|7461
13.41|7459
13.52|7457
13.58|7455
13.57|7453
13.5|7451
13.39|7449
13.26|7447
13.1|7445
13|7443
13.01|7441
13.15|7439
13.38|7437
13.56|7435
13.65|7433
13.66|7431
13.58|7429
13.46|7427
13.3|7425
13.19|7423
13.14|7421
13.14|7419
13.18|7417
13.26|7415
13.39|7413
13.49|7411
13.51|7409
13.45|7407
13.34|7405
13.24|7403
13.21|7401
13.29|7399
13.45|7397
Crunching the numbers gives 0.8 angstrom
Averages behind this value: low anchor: 13.4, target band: 13.4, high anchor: 13.8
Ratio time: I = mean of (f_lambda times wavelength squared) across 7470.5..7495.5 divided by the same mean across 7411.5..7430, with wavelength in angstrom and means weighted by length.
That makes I 1.05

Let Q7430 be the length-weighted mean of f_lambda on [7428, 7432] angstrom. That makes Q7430 13.6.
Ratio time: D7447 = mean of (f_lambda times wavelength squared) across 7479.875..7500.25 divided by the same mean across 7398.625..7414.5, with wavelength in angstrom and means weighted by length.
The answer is 1.1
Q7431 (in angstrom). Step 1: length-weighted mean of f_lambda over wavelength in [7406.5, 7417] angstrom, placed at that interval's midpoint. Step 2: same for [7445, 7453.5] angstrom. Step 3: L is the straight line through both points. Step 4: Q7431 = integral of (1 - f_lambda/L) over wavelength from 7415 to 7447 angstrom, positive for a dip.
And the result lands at 0.2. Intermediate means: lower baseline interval 13.4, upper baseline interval 13.4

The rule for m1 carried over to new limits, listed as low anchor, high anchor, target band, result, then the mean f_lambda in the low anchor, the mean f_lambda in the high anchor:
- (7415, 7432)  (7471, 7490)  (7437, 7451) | 0.3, 13.3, 13.8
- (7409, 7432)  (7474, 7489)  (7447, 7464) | 0.2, 13.4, 13.8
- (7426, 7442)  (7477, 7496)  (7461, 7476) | 0.3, 13.4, 13.8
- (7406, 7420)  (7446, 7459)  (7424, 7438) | -0.1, 13.3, 13.5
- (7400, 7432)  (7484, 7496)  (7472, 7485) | 0.0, 13.3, 13.8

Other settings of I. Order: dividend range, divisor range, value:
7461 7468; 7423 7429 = 1.01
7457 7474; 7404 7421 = 1.02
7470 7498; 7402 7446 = 1.05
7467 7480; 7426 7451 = 1.02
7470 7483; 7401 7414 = 1.04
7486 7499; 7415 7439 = 1.05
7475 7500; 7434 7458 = 1.04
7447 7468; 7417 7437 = 1.01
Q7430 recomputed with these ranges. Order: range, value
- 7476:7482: 13.8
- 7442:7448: 13.1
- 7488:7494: 13.8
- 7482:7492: 13.9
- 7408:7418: 13.4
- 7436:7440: 13.3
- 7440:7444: 13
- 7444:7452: 13.3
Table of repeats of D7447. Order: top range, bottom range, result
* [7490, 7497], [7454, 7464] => 1.03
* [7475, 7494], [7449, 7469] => 1.04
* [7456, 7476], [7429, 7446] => 1.01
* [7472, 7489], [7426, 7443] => 1.04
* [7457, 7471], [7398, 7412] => 1.02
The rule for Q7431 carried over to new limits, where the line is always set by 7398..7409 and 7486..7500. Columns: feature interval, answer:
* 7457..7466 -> 0.1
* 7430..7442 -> 0.1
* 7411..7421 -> 0.1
